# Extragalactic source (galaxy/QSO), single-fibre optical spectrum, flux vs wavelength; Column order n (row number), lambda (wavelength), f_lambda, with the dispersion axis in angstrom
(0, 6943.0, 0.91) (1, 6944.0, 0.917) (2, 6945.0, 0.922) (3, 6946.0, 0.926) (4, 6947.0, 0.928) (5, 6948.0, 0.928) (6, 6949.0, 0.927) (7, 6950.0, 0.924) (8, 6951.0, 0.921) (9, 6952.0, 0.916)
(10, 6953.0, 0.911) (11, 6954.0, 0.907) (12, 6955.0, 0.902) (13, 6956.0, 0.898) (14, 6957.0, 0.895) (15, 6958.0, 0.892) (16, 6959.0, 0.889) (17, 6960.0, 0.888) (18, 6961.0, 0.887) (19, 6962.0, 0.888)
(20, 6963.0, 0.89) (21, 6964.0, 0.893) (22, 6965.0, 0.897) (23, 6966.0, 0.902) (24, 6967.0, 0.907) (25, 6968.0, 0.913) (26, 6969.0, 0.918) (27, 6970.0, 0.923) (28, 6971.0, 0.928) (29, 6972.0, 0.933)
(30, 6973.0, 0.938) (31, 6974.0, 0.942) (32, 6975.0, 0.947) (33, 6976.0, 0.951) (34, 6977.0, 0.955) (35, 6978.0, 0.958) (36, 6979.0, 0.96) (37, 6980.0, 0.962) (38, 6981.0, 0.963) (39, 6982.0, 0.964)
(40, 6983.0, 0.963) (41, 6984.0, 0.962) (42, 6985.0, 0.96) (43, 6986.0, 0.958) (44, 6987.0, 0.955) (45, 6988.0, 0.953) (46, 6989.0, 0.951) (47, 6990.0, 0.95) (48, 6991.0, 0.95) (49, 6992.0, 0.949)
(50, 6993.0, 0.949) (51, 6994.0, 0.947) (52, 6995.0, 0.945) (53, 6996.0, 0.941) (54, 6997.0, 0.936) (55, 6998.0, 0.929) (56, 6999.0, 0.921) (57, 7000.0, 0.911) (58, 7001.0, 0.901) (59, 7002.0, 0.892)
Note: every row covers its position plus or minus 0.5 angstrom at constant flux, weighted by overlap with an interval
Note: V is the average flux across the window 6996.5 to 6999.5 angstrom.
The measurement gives 0.929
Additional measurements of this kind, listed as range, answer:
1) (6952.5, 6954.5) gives 0.909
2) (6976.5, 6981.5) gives 0.96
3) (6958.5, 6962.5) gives 0.888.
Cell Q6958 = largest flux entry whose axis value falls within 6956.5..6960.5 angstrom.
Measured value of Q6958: 0.895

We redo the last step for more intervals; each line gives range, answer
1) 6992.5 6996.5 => 0.949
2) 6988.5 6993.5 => 0.951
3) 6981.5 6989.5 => 0.964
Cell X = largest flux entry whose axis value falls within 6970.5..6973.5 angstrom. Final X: 0.938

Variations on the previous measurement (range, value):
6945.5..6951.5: 0.928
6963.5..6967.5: 0.907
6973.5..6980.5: 0.962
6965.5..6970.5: 0.923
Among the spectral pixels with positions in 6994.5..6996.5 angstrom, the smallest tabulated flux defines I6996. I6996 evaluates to 0.941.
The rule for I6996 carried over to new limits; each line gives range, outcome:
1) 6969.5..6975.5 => 0.923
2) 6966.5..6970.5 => 0.907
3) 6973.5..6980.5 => 0.942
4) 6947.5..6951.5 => 0.921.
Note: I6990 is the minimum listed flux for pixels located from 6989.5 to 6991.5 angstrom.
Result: 0.95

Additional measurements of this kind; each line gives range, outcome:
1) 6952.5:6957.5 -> 0.895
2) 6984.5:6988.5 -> 0.953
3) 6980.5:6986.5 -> 0.958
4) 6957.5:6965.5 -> 0.887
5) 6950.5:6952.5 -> 0.916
